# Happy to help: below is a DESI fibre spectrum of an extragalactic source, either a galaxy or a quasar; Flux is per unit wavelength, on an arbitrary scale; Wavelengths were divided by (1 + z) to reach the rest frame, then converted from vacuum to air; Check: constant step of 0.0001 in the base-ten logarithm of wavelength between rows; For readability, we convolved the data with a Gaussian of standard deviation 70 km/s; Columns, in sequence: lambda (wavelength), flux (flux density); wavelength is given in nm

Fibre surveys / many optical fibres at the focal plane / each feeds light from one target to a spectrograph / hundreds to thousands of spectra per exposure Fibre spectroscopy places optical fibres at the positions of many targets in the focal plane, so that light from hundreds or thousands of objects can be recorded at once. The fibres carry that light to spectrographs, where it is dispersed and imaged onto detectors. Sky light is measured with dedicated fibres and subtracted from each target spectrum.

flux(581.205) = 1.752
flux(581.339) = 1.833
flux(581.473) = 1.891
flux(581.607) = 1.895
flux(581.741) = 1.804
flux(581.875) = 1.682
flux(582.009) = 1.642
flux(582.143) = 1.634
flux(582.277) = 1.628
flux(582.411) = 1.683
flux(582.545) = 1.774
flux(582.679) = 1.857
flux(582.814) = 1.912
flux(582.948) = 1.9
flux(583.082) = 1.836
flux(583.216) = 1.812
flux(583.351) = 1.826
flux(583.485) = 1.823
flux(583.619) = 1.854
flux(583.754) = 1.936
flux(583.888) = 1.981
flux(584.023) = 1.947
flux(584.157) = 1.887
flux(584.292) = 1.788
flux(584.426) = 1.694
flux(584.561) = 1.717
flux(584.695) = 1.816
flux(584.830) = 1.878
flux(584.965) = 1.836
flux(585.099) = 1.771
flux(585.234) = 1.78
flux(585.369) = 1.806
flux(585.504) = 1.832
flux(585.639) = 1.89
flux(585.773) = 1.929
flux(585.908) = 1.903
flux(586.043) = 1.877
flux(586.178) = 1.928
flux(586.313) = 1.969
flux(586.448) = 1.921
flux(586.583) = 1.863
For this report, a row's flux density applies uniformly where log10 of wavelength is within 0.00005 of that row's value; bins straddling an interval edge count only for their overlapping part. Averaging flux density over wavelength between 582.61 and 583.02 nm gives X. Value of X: 1.89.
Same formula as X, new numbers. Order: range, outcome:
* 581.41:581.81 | 1.86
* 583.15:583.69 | 1.83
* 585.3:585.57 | 1.82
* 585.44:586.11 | 1.89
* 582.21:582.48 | 1.66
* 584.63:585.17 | 1.82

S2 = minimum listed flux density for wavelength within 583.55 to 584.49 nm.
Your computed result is 1.694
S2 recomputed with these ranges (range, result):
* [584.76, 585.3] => 1.771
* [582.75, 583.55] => 1.812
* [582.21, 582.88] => 1.628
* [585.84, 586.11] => 1.877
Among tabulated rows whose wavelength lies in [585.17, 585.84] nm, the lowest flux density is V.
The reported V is 1.78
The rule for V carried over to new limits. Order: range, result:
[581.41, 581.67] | 1.891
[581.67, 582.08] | 1.642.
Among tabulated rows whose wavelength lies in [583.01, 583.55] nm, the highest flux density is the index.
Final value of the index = 1.836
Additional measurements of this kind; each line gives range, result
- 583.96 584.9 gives 1.947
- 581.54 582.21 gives 1.895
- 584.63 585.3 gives 1.878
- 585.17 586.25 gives 1.929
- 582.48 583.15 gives 1.912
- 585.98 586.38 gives 1.969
